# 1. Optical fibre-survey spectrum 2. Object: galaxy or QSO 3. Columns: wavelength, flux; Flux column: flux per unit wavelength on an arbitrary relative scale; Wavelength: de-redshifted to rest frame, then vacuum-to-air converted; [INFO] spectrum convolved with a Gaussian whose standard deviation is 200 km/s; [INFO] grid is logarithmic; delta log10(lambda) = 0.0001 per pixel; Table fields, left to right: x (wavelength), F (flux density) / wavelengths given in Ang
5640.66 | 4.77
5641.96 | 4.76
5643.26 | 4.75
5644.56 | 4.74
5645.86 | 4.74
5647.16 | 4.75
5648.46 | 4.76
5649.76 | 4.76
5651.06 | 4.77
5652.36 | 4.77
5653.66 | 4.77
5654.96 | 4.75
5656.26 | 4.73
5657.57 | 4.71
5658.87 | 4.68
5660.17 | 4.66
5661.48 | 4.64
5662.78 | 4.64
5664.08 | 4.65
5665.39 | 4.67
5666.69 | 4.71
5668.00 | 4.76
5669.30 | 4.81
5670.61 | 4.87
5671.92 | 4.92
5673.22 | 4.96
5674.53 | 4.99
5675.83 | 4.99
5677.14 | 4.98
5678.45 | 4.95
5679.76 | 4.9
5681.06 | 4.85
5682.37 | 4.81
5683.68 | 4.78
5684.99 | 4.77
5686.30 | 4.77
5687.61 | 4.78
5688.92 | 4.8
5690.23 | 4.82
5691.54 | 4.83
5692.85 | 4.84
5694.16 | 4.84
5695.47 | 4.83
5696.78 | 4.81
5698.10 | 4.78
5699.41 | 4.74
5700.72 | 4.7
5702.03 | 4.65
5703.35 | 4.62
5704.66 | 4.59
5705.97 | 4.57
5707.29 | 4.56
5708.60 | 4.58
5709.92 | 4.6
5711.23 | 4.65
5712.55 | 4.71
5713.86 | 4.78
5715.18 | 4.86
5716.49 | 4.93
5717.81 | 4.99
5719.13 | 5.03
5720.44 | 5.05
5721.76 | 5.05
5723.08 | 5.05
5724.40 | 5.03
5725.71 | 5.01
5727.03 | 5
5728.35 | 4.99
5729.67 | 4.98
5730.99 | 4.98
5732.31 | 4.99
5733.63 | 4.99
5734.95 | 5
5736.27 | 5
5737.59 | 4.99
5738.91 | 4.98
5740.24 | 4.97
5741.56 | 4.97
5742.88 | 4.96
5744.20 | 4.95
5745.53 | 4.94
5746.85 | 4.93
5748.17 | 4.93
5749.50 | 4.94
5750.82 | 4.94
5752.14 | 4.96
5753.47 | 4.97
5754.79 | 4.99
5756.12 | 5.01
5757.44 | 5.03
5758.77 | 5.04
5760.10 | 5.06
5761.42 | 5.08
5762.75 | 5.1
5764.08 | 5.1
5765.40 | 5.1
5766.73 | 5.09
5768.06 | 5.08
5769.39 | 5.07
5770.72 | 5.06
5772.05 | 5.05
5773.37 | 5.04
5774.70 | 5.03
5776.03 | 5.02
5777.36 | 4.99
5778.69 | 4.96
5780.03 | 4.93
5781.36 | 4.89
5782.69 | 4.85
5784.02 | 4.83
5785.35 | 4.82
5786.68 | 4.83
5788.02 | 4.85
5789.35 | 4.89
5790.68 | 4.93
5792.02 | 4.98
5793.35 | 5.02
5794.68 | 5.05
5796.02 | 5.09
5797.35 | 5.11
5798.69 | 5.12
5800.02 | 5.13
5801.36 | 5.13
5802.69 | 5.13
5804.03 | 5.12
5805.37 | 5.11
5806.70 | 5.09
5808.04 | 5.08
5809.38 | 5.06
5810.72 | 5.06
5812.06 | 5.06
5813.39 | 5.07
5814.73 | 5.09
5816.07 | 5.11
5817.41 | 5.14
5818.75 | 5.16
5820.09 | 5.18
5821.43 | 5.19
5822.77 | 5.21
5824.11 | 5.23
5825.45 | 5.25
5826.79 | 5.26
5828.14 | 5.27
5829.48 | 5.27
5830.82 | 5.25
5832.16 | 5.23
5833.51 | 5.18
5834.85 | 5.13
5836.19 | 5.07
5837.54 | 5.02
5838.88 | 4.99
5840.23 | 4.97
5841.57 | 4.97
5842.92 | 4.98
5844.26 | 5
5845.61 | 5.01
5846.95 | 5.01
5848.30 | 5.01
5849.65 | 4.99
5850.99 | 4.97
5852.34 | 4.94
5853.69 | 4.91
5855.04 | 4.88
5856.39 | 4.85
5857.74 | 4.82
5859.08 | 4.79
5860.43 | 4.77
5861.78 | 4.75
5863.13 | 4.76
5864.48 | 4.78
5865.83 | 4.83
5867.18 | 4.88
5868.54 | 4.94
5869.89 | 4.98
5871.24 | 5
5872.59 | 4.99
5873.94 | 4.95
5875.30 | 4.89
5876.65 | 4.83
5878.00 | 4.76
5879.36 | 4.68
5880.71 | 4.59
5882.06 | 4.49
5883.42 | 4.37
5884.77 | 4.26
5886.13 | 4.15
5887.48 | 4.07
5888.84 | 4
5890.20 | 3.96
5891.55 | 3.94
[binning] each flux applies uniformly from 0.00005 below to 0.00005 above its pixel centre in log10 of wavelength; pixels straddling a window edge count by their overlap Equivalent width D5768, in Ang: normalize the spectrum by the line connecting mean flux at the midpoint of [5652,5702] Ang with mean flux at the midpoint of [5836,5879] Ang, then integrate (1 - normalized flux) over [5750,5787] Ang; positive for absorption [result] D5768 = -1.1 Ang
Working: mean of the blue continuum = 4.8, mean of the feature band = 5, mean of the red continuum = 4.91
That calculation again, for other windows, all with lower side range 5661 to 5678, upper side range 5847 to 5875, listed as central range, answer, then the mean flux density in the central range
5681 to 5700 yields 0.1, 4.8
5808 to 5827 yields -1.0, 5.14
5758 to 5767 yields -0.4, 5.08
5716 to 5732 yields -0.6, 5.01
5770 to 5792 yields -0.3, 4.94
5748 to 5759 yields -0.3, 4.98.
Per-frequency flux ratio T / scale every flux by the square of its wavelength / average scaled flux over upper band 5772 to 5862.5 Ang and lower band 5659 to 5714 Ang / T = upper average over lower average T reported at 1.11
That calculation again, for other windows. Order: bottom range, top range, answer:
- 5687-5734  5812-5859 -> 1.10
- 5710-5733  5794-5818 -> 1.06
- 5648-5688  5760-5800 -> 1.09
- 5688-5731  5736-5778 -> 1.06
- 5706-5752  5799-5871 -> 1.06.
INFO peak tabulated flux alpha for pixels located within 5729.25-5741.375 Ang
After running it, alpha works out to 5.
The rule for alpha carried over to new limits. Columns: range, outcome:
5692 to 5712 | 4.84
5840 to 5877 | 5.01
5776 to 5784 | 5.02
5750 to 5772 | 5.1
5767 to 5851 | 5.27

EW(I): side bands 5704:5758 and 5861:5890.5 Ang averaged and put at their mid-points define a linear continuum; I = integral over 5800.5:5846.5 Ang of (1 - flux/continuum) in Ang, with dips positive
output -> -3.69 Ang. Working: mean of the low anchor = 4.91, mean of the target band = 5.12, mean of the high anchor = 4.64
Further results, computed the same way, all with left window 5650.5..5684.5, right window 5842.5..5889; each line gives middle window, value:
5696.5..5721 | 0.2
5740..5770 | -1.4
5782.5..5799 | -0.6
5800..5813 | -0.9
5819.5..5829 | -0.9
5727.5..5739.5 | -0.5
